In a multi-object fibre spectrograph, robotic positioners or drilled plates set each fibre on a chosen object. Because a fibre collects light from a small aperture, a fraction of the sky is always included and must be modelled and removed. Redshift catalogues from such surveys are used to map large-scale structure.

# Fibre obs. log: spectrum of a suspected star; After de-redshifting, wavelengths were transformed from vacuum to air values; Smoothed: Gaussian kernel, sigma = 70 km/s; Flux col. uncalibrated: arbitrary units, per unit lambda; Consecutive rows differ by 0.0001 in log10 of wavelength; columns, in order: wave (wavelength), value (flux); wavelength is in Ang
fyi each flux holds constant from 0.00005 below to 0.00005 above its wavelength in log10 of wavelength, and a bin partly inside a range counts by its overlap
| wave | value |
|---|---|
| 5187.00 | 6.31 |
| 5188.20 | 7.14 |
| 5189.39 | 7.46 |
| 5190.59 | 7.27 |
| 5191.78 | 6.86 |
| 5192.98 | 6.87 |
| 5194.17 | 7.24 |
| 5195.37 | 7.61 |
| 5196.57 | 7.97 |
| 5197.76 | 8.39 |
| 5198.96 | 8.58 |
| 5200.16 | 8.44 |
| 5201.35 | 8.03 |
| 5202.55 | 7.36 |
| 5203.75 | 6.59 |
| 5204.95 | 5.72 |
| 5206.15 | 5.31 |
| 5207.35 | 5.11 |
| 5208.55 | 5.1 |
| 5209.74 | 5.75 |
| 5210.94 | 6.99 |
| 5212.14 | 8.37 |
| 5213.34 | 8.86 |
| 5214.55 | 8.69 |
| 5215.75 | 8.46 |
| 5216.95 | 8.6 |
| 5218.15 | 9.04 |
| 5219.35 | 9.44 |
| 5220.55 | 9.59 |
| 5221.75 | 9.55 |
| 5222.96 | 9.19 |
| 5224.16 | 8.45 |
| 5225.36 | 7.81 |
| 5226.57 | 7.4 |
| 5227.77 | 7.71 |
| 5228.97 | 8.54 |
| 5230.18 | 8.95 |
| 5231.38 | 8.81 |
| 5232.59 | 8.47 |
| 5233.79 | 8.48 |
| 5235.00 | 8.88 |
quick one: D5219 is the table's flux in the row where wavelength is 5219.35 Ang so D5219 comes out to 9.44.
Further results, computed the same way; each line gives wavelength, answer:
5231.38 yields 8.81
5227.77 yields 7.71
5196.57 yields 7.97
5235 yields 8.88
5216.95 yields 8.6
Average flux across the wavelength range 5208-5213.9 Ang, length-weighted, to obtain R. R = 7.03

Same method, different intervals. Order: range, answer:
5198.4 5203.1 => 8.11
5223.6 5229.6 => 7.98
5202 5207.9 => 6.01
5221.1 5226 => 8.74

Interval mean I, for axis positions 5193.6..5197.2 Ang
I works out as 7.62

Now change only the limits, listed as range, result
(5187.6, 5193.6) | 7.13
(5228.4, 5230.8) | 8.74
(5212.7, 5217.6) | 8.64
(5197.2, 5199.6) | 8.47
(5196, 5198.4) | 8.2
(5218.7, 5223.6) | 9.43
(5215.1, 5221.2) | 9.04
